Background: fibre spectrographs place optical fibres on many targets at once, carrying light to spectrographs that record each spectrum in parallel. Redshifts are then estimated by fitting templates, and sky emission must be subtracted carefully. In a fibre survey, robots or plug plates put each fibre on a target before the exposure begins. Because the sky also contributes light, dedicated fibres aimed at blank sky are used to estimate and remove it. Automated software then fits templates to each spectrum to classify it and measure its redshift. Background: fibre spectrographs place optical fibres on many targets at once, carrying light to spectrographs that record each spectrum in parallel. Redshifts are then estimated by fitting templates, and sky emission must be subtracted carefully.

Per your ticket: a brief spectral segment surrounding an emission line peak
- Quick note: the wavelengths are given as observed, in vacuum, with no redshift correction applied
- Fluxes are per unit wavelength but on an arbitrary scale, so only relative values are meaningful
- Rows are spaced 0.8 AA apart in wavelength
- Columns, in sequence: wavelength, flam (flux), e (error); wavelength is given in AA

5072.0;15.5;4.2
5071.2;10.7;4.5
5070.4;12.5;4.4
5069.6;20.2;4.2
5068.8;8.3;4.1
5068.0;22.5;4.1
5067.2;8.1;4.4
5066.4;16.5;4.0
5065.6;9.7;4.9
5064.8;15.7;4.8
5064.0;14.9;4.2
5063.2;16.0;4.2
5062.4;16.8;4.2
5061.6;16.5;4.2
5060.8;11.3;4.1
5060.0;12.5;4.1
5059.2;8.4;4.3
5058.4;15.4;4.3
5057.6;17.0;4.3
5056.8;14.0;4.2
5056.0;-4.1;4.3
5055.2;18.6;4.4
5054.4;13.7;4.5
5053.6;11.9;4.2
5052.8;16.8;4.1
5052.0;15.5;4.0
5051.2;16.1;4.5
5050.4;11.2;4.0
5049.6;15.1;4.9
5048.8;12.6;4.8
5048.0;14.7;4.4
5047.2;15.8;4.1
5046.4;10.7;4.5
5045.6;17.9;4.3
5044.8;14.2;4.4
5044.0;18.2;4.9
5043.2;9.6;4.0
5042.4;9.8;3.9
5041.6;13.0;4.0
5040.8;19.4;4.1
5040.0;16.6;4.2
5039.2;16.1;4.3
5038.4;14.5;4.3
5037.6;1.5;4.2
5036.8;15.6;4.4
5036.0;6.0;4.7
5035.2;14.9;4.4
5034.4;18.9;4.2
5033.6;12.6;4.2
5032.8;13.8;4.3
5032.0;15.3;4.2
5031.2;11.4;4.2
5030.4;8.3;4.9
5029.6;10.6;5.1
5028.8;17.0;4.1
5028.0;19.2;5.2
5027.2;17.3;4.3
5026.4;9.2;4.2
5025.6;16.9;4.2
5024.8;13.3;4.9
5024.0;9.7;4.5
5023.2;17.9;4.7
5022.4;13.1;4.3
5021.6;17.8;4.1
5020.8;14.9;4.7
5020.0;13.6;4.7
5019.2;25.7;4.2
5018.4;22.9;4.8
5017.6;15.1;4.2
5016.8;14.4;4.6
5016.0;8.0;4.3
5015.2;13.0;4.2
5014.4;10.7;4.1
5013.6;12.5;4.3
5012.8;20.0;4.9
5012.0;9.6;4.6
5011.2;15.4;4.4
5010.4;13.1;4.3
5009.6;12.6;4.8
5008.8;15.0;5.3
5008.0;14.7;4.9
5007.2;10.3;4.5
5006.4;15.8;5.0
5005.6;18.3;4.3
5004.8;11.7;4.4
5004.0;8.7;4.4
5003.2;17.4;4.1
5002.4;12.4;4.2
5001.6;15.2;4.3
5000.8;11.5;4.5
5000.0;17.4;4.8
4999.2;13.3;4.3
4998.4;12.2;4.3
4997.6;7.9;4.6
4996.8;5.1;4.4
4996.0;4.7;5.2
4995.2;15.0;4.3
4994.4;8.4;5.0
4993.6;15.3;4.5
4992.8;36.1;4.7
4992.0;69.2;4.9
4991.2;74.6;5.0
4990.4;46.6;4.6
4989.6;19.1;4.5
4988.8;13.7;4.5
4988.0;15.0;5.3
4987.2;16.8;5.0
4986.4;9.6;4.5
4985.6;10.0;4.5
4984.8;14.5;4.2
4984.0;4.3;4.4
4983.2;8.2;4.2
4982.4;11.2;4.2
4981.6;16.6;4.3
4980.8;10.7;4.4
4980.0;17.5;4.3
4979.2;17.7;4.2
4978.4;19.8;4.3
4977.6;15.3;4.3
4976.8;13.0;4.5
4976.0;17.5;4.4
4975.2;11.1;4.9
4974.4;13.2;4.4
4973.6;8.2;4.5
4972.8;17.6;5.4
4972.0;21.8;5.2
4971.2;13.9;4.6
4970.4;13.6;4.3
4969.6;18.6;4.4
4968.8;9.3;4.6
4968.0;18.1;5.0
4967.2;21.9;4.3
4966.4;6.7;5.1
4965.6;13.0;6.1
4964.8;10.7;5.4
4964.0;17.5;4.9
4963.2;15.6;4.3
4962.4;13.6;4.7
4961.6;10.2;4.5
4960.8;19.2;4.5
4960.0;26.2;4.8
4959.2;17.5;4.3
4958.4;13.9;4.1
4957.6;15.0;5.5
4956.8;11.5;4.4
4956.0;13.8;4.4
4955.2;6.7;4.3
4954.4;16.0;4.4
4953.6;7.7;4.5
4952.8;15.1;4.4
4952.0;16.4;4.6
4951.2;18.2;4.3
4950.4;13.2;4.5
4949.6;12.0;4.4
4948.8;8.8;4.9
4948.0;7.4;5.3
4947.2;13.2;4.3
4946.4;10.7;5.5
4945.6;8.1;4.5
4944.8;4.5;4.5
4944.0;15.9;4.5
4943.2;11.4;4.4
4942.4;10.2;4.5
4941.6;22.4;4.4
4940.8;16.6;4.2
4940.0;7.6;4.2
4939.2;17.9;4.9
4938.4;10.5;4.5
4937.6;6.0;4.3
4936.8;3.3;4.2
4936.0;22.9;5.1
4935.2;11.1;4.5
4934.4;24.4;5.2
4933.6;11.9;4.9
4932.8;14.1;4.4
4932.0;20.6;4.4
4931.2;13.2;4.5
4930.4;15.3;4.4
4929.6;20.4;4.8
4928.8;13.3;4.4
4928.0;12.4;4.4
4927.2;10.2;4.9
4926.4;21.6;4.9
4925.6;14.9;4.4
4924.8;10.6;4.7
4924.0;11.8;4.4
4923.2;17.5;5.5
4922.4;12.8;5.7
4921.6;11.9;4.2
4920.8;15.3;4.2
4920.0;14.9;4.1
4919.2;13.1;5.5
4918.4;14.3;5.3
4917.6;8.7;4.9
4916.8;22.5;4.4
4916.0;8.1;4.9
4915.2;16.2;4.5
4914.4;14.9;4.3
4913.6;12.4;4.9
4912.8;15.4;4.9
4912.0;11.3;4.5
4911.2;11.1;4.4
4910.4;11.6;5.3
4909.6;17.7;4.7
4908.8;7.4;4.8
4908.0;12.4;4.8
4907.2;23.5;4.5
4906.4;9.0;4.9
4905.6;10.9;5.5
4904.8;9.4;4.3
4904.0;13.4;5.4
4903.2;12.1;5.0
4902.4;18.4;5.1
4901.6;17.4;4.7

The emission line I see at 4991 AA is H-gamma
